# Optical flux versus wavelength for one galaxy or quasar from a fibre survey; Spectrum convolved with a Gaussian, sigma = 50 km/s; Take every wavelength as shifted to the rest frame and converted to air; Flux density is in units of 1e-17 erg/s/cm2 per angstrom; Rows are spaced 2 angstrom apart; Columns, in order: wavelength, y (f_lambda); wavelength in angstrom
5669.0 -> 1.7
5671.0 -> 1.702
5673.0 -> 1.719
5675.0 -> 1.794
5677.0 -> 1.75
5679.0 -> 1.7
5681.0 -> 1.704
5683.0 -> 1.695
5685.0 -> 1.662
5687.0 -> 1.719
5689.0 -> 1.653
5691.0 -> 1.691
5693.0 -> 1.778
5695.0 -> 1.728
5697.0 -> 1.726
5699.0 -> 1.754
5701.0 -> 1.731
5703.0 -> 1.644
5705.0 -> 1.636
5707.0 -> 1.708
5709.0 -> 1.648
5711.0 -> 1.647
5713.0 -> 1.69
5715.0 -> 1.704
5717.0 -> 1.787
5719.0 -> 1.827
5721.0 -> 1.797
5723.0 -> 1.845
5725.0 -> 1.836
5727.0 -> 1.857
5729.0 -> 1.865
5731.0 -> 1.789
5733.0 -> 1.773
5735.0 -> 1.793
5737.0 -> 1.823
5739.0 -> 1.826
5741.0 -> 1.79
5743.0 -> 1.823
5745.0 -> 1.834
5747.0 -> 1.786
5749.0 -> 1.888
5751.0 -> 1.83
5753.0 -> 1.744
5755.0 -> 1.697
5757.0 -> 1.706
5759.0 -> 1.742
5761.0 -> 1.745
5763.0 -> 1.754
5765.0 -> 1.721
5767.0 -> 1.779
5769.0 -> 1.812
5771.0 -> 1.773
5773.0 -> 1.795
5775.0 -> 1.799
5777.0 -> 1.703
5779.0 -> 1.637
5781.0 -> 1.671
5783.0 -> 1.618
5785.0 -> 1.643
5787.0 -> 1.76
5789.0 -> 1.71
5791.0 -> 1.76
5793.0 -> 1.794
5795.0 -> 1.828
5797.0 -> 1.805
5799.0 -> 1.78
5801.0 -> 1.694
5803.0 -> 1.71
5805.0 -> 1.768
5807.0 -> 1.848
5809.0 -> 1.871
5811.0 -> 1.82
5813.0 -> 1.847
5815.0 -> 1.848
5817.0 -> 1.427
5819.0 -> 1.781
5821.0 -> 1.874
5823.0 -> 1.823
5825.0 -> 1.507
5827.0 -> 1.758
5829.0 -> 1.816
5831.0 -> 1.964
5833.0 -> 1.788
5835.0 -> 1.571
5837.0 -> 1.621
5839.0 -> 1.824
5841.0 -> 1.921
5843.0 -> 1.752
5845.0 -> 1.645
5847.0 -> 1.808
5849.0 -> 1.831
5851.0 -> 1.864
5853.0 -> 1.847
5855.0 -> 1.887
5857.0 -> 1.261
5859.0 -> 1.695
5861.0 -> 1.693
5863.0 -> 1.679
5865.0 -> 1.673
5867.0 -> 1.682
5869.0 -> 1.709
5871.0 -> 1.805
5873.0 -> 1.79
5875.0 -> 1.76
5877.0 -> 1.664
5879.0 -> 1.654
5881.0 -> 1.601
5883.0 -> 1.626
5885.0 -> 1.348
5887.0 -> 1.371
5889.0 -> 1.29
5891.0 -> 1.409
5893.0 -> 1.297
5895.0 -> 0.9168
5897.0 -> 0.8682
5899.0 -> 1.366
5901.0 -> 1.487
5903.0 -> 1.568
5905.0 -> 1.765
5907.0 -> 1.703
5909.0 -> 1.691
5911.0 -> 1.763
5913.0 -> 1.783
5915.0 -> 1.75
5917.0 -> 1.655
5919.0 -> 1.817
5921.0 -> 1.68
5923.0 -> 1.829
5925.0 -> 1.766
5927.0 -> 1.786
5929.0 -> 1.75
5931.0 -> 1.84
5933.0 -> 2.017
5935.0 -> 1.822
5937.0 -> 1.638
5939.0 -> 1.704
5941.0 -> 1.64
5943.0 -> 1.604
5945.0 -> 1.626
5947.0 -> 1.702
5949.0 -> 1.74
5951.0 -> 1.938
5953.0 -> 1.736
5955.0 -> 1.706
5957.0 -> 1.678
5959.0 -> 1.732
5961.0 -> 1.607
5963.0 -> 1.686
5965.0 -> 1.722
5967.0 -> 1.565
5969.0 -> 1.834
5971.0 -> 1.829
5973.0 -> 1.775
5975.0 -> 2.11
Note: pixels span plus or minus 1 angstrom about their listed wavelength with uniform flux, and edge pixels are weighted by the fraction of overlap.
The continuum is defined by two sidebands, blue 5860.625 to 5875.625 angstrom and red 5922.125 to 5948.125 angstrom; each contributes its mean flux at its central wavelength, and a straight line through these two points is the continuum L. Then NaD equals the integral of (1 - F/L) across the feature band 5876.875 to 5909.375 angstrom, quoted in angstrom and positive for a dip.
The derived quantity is 5.5 angstrom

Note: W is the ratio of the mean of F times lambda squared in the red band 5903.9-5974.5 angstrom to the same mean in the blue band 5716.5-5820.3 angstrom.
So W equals 1.04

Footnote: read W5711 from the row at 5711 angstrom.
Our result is 1.647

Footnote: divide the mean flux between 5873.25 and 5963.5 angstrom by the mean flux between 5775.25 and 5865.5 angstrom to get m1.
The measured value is 0.94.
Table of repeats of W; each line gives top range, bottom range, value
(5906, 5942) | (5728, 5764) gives 1.04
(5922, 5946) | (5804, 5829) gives 1.03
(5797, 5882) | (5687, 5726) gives 1.06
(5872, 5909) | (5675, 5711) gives 0.93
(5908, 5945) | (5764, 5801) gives 1.05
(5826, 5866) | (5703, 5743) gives 1.03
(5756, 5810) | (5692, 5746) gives 1.01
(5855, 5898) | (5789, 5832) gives 0.88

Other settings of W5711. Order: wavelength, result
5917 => 1.655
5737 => 1.823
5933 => 2.017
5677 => 1.75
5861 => 1.693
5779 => 1.637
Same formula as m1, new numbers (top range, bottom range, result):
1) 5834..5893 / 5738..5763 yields 0.93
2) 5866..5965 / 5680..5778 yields 0.93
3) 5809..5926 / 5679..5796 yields 0.95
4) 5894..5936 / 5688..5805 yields 0.94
